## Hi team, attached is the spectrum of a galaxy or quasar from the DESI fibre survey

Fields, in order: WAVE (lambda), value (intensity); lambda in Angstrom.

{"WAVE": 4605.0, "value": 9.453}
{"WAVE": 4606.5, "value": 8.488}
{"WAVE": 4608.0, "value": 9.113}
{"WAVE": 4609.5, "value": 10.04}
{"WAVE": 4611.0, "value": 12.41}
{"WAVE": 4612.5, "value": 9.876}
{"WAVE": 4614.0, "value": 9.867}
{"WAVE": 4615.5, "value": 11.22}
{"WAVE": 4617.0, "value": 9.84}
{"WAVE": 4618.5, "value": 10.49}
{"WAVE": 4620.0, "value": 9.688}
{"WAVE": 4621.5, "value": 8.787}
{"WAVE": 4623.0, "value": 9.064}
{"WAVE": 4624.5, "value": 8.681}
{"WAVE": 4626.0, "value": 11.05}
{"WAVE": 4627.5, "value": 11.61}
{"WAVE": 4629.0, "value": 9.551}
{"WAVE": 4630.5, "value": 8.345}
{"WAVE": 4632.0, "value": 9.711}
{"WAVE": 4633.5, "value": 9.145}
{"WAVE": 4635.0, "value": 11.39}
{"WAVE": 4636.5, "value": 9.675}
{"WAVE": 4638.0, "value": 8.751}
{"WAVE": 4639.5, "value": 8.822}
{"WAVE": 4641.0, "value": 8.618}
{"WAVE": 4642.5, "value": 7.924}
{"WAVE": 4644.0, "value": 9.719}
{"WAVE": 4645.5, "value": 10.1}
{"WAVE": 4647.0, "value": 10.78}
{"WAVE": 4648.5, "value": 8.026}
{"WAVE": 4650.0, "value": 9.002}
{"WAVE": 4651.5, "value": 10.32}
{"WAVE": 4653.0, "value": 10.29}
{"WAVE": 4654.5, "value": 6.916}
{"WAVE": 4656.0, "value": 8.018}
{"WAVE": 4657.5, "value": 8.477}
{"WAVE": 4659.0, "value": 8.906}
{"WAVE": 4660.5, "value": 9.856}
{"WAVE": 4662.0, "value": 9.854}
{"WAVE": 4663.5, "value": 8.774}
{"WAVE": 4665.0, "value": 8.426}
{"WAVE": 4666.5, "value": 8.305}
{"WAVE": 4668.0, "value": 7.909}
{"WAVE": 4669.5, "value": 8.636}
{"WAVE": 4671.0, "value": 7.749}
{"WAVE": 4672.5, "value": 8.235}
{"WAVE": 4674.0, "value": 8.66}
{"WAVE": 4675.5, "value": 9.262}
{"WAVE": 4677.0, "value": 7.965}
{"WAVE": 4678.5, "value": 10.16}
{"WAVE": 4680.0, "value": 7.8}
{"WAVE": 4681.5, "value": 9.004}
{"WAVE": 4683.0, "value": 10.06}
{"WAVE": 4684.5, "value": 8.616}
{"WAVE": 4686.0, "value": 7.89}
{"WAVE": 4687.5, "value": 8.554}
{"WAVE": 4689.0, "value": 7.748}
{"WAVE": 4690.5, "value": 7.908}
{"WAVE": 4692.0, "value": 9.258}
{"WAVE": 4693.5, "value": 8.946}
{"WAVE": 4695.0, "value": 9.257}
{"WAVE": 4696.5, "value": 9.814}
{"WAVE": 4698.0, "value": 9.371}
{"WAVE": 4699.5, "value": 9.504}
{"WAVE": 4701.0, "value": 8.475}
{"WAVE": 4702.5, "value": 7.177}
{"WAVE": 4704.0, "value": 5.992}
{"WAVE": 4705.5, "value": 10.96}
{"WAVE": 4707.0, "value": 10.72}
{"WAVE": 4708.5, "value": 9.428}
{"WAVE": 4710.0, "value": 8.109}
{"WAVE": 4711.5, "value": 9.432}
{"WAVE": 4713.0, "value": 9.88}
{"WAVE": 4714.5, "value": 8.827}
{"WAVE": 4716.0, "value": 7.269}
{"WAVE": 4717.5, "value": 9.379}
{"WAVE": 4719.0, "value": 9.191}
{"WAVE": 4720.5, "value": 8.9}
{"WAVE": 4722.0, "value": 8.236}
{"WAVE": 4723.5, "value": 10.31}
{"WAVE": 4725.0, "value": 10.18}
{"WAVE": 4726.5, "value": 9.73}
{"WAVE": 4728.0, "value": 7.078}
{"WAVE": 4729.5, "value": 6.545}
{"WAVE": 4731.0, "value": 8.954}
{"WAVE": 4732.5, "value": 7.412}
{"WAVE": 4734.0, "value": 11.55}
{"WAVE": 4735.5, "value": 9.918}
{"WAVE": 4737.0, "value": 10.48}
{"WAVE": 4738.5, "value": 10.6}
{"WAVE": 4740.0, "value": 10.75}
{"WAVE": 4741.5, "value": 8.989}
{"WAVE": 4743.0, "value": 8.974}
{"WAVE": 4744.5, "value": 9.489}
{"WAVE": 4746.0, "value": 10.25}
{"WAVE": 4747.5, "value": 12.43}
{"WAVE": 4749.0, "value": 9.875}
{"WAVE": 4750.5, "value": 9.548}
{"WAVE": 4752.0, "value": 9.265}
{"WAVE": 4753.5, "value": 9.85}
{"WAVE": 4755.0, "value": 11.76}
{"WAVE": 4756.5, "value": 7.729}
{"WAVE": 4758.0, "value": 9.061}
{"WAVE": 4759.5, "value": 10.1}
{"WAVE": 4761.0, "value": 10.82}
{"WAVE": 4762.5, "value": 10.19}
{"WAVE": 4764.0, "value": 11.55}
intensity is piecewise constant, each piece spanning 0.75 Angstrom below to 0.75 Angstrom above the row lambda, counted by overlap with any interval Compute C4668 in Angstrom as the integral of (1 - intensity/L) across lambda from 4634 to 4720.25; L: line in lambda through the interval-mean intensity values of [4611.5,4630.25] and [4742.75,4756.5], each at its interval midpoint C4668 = 9.4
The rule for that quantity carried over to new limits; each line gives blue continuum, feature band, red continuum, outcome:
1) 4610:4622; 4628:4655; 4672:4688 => 1.0 Angstrom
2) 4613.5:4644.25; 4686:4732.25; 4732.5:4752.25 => 5.3 Angstrom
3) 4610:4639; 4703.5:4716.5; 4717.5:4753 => 0.8 Angstrom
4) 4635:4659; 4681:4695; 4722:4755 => 1.0 Angstrom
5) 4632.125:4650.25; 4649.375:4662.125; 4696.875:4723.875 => 0.3 Angstrom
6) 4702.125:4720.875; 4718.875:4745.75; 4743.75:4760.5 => 0.4 Angstrom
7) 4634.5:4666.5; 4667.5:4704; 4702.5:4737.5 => 1.8 Angstrom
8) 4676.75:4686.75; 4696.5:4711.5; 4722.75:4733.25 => -0.4 Angstrom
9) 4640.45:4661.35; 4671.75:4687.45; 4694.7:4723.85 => 0.5 Angstrom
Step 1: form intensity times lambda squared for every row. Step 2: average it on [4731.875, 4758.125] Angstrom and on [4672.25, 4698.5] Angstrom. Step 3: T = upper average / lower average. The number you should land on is 1.15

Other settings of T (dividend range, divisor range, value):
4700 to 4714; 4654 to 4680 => 1.06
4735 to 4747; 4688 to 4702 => 1.15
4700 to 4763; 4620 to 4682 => 1.07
